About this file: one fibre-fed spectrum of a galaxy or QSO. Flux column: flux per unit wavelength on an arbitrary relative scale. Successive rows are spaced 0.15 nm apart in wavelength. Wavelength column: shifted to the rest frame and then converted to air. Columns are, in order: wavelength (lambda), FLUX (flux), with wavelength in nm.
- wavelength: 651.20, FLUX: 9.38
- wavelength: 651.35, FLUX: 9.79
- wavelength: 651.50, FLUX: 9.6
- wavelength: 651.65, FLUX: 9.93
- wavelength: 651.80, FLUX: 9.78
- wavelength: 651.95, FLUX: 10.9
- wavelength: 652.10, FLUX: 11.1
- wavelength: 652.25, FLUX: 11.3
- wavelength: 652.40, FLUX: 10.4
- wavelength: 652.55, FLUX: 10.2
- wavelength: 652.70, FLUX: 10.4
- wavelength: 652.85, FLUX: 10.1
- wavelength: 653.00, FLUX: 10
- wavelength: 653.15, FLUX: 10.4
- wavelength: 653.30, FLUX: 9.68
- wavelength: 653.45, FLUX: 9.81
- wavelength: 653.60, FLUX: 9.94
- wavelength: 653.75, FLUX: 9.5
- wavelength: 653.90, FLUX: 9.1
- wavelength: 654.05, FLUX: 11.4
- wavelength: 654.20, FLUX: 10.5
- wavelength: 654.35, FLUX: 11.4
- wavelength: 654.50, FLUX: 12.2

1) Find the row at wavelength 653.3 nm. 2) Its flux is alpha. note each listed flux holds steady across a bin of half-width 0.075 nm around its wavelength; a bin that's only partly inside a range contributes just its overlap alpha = 9.68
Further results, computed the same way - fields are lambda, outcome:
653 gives 10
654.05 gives 11.4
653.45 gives 9.81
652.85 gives 10.1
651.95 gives 10.9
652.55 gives 10.2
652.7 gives 10.4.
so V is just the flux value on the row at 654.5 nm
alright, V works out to 12.2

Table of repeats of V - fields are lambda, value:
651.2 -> 9.38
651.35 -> 9.79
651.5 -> 9.6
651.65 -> 9.93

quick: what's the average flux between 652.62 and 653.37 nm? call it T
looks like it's 10.1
